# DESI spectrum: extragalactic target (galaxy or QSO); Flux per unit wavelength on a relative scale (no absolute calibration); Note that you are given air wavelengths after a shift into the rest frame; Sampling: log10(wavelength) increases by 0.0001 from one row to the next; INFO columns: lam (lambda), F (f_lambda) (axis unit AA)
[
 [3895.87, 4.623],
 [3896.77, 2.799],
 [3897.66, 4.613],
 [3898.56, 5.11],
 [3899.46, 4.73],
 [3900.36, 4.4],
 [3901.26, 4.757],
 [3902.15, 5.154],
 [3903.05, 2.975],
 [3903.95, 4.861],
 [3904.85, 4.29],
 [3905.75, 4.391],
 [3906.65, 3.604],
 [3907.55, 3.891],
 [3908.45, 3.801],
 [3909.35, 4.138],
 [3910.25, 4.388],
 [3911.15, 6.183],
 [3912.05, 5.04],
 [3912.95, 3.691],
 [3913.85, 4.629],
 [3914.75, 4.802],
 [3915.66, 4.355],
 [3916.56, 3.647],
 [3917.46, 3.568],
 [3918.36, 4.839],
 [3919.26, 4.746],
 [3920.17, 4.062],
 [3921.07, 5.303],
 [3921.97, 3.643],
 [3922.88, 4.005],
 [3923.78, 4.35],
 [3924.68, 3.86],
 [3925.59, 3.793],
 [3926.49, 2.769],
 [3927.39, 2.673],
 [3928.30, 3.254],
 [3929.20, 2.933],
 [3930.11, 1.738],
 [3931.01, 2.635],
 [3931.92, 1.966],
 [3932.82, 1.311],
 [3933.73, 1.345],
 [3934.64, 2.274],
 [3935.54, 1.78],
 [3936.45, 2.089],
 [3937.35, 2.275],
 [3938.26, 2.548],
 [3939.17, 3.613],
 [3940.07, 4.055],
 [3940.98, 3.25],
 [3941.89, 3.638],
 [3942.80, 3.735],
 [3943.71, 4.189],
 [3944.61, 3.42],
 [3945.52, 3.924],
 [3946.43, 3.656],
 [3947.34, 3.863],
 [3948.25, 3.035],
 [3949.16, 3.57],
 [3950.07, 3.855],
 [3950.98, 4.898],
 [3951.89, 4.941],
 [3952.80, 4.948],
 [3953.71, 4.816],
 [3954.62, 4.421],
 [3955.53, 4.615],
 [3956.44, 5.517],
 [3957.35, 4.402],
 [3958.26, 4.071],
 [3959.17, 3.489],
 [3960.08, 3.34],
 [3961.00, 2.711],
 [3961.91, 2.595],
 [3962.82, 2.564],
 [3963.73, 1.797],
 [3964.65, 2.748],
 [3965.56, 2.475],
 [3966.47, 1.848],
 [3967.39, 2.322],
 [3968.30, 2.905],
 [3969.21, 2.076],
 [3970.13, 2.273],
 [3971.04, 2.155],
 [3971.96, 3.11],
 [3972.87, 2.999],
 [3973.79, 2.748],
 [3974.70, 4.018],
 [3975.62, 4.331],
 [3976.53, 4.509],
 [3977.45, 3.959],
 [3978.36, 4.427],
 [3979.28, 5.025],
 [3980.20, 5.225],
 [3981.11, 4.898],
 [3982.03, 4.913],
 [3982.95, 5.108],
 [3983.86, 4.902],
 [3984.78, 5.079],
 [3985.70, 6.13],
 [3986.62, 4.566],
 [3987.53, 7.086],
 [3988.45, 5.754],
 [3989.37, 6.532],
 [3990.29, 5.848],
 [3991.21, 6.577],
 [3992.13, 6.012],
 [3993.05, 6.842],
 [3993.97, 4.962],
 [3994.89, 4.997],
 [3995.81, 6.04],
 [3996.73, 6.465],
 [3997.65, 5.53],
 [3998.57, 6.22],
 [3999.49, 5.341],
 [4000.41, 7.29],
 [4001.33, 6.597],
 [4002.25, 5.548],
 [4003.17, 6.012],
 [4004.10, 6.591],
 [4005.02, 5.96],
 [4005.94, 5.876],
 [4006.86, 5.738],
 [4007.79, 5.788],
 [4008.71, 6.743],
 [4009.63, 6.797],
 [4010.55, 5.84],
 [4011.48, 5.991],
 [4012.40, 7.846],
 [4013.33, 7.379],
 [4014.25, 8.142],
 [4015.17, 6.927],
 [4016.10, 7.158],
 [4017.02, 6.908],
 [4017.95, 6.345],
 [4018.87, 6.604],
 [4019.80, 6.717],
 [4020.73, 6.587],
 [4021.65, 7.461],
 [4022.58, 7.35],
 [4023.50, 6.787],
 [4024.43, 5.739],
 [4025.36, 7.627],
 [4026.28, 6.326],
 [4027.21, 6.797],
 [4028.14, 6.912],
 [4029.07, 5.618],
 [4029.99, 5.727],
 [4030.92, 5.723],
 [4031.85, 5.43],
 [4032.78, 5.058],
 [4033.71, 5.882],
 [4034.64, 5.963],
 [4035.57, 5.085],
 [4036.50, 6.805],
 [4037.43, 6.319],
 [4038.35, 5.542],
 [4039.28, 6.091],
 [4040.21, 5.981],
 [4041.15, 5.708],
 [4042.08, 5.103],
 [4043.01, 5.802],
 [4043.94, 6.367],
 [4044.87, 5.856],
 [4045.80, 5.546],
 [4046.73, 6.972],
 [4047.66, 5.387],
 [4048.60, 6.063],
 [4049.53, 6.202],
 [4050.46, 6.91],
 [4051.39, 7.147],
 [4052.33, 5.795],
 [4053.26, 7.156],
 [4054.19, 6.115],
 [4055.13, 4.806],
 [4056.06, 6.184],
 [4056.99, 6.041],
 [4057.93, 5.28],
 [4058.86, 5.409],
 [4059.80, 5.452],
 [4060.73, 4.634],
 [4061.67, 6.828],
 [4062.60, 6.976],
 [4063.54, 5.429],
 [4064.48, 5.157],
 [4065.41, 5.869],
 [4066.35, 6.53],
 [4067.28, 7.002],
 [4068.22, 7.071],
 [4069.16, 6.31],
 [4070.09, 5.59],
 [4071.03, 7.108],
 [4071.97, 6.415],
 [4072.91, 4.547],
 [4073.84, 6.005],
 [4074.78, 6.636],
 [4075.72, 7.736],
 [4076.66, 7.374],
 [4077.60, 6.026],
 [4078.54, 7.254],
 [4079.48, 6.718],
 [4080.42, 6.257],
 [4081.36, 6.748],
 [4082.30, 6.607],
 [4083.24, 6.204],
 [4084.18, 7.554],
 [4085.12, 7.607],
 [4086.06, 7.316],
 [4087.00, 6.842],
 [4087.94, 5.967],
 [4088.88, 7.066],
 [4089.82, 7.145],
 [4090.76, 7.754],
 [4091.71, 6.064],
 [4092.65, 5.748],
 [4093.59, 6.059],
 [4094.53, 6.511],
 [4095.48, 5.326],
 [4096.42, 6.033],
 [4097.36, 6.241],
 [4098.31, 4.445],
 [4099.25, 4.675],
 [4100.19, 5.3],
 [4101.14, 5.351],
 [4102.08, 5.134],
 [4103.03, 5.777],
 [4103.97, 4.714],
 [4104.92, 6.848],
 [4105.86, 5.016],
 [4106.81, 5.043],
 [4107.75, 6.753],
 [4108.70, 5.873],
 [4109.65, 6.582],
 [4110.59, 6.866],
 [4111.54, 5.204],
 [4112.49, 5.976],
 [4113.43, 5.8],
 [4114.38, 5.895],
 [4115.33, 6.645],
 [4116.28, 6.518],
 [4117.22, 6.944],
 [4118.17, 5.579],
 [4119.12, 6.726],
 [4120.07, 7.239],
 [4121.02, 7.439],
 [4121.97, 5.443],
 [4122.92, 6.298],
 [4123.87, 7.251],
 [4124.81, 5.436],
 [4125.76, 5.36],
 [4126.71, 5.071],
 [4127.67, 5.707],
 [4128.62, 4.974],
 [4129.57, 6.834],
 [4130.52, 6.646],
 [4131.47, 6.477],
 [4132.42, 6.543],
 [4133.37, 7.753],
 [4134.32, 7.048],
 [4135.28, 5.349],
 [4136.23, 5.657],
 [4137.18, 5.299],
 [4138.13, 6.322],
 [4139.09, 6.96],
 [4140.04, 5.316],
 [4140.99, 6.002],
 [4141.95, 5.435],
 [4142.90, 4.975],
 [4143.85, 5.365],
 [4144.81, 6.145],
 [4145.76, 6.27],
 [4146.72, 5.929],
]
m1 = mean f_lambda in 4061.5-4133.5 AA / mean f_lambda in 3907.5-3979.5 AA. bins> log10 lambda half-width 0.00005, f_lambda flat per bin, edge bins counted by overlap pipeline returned 1.77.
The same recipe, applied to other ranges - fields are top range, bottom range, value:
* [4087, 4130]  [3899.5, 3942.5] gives 1.65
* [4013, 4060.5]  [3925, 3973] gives 1.97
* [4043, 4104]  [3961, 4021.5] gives 1.19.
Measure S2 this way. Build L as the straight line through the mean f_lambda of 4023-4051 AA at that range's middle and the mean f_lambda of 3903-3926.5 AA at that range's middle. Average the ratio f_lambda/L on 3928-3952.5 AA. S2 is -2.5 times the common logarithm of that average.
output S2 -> 0.44 mag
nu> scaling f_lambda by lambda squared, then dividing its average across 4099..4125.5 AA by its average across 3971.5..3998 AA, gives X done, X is 1.3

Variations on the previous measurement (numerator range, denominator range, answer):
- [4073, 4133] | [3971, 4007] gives 1.24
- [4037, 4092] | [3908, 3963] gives 1.83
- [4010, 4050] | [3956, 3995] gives 1.55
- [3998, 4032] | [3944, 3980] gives 1.88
